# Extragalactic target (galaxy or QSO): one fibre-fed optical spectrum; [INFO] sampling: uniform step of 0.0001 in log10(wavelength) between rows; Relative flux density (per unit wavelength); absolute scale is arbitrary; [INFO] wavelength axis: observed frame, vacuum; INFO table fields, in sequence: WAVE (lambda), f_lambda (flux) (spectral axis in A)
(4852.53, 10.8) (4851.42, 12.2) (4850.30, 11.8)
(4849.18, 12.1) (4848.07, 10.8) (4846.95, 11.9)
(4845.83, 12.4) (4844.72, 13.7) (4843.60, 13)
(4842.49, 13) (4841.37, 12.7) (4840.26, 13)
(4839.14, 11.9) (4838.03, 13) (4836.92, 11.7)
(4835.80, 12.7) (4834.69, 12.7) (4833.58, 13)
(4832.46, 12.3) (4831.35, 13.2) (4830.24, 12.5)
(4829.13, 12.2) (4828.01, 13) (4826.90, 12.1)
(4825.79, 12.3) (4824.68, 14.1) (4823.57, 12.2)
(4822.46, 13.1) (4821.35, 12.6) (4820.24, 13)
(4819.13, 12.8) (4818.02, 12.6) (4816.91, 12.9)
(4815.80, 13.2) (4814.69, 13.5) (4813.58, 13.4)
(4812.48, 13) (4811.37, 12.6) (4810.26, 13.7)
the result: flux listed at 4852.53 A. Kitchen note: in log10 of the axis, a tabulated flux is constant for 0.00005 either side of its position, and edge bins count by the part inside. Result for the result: 10.8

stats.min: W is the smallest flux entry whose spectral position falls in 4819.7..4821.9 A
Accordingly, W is 12.6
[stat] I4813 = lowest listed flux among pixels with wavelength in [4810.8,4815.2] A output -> 12.6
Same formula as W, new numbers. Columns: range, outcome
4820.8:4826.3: 12.2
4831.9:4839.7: 11.7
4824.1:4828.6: 12.1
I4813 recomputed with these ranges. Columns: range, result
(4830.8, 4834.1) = 12.3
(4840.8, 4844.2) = 12.7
